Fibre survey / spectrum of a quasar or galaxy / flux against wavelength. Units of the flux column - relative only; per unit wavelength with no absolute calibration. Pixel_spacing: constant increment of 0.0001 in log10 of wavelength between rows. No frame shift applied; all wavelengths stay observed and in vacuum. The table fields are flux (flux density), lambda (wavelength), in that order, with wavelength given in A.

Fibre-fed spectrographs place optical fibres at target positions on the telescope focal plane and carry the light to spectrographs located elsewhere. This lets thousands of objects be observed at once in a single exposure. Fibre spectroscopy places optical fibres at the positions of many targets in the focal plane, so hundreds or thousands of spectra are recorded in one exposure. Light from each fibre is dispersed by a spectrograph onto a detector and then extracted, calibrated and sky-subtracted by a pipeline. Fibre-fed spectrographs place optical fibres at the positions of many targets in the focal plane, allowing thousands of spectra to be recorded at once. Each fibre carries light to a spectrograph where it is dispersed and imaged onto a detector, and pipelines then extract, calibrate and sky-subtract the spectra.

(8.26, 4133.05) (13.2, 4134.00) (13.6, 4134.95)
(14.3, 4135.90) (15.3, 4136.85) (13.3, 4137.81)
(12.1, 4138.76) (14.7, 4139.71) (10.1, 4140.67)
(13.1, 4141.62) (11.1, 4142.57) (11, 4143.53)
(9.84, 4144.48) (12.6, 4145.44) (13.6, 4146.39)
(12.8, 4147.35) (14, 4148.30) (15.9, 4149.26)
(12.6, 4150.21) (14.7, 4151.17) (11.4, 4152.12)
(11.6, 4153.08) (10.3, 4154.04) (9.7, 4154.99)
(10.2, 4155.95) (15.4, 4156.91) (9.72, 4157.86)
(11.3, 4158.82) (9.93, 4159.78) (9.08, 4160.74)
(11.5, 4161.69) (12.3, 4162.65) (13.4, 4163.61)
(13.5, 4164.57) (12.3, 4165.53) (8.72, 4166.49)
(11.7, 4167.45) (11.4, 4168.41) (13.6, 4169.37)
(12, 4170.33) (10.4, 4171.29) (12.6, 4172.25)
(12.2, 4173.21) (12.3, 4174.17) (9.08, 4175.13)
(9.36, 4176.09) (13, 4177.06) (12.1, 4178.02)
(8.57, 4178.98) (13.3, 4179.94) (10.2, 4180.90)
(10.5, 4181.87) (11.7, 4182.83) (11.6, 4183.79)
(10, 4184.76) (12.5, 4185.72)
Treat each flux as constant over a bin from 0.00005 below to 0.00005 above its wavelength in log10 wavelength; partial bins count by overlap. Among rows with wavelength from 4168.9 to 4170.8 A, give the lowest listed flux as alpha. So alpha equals 12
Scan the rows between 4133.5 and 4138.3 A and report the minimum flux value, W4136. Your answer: 13.2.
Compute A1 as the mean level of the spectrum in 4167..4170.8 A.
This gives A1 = 12.2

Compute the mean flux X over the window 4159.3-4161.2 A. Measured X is 9.49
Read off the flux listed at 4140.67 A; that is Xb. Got 10.1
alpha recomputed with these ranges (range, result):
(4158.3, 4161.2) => 9.08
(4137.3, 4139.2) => 12.1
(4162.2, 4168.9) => 8.72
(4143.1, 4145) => 9.84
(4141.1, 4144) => 11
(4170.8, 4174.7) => 10.4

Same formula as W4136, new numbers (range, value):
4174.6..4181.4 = 8.57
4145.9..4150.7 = 12.6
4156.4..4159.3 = 9.72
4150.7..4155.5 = 9.7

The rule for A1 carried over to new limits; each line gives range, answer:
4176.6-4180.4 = 11.7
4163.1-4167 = 12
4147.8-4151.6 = 14.3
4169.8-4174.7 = 11.9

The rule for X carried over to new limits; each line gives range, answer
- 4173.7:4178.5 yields 11.2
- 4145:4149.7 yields 13.8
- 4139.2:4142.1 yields 12.6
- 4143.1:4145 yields 10.4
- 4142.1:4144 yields 11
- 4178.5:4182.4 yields 10.7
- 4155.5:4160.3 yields 11.3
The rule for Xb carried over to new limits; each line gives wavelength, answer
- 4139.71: 14.7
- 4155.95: 10.2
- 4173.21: 12.2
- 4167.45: 11.7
